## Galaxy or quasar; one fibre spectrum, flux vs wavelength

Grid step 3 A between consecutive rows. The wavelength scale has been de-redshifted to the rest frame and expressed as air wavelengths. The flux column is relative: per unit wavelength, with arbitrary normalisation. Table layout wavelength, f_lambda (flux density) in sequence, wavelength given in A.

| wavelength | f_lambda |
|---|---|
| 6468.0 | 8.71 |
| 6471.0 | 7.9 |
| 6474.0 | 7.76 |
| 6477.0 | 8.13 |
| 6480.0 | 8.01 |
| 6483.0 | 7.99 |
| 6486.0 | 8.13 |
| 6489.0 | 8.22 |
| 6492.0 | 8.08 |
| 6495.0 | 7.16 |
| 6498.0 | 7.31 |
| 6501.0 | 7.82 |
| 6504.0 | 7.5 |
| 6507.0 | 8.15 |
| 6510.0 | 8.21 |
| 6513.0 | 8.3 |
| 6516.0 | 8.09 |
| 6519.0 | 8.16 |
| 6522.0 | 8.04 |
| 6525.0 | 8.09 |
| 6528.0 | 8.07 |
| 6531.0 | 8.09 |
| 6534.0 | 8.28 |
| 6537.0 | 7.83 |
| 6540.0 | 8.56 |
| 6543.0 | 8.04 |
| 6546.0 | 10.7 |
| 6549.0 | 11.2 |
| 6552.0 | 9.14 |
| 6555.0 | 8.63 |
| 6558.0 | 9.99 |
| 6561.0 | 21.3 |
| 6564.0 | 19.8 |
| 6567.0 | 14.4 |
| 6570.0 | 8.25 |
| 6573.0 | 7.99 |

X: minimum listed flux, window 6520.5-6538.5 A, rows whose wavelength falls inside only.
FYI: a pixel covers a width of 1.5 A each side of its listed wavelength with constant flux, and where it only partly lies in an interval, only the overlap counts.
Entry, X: 7.83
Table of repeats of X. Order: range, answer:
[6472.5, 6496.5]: 7.16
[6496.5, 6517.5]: 7.31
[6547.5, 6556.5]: 8.63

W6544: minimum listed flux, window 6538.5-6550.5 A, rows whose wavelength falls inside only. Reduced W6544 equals 8.04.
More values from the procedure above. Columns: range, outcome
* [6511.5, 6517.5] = 8.09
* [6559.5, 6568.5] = 14.4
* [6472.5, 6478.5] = 7.76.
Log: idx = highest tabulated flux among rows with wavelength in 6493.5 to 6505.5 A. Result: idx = 7.82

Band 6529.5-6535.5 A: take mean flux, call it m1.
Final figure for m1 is 8.19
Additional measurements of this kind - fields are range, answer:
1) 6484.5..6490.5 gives 8.18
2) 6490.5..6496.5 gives 7.62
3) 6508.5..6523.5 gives 8.16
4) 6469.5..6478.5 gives 7.93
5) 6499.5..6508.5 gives 7.82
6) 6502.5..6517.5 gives 8.05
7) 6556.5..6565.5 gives 17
